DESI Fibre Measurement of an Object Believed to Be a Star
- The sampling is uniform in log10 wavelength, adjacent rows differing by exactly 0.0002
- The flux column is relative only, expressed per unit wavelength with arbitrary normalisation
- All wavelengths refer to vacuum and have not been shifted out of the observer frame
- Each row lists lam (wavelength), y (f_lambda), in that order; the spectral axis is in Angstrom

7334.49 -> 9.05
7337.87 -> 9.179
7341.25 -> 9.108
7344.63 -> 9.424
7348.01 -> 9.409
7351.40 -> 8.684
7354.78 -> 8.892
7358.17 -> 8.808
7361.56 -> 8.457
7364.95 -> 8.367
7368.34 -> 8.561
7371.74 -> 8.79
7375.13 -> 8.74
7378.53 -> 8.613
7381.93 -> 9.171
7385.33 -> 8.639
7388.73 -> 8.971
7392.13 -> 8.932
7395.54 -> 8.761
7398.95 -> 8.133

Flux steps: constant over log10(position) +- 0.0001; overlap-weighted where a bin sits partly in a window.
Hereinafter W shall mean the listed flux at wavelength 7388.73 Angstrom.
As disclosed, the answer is 8.971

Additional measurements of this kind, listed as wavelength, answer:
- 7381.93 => 9.171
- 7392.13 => 8.932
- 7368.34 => 8.561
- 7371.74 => 8.79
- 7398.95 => 8.133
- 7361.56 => 8.457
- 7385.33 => 8.639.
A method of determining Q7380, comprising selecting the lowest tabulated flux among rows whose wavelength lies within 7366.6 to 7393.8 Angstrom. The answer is 8.561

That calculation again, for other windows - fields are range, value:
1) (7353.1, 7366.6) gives 8.367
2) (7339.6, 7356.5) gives 8.684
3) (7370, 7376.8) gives 8.74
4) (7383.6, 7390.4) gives 8.639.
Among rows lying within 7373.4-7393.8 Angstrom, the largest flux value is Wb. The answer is 9.171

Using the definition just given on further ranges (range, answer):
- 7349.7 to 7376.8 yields 8.892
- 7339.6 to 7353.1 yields 9.424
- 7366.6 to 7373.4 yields 8.79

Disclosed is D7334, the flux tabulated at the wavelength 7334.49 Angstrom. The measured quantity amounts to 9.05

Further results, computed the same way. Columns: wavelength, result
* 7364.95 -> 8.367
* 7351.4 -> 8.684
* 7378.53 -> 8.613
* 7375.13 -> 8.74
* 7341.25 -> 9.108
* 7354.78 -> 8.892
